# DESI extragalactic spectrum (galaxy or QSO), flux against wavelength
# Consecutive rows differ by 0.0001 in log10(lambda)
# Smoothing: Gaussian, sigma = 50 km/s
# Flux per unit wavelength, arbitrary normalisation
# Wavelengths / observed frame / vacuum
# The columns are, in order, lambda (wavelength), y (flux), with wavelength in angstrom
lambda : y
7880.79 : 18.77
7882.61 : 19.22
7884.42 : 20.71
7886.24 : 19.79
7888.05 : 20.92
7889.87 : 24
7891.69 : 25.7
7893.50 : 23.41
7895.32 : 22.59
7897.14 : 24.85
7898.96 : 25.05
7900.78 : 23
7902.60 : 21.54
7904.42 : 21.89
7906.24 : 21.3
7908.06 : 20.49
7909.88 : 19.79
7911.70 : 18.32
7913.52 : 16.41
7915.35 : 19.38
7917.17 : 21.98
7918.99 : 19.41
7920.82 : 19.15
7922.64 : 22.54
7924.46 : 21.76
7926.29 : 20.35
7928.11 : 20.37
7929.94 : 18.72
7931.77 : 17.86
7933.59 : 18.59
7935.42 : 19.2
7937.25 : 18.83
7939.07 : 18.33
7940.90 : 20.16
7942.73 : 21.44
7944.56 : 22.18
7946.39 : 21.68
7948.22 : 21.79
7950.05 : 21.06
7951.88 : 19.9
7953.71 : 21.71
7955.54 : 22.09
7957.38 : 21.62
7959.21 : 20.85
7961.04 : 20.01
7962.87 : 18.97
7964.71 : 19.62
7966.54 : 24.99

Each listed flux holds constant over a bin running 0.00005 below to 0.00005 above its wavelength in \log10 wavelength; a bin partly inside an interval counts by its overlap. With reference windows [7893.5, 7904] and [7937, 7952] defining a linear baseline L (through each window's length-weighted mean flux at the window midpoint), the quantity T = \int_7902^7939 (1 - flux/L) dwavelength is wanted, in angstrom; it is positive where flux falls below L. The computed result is 3.8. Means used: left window 23.3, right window 20.7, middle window 19.8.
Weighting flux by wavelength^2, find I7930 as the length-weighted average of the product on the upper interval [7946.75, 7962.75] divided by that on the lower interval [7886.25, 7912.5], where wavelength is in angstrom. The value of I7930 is 0.96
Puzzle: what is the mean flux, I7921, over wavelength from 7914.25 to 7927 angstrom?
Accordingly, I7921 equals 20.6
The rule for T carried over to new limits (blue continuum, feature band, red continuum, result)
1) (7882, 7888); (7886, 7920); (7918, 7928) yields -2.08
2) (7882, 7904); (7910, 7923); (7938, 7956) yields 1.43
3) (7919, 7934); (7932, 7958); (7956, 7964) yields -0.41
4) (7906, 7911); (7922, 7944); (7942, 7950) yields 1.42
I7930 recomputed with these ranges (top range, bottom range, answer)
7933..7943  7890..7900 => 0.80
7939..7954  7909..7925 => 1.07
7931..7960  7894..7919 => 0.97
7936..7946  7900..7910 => 0.95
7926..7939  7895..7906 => 0.83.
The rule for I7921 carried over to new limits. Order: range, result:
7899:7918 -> 20.6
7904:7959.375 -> 20.3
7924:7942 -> 19.4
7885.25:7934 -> 21.1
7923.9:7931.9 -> 19.9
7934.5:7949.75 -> 20.5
